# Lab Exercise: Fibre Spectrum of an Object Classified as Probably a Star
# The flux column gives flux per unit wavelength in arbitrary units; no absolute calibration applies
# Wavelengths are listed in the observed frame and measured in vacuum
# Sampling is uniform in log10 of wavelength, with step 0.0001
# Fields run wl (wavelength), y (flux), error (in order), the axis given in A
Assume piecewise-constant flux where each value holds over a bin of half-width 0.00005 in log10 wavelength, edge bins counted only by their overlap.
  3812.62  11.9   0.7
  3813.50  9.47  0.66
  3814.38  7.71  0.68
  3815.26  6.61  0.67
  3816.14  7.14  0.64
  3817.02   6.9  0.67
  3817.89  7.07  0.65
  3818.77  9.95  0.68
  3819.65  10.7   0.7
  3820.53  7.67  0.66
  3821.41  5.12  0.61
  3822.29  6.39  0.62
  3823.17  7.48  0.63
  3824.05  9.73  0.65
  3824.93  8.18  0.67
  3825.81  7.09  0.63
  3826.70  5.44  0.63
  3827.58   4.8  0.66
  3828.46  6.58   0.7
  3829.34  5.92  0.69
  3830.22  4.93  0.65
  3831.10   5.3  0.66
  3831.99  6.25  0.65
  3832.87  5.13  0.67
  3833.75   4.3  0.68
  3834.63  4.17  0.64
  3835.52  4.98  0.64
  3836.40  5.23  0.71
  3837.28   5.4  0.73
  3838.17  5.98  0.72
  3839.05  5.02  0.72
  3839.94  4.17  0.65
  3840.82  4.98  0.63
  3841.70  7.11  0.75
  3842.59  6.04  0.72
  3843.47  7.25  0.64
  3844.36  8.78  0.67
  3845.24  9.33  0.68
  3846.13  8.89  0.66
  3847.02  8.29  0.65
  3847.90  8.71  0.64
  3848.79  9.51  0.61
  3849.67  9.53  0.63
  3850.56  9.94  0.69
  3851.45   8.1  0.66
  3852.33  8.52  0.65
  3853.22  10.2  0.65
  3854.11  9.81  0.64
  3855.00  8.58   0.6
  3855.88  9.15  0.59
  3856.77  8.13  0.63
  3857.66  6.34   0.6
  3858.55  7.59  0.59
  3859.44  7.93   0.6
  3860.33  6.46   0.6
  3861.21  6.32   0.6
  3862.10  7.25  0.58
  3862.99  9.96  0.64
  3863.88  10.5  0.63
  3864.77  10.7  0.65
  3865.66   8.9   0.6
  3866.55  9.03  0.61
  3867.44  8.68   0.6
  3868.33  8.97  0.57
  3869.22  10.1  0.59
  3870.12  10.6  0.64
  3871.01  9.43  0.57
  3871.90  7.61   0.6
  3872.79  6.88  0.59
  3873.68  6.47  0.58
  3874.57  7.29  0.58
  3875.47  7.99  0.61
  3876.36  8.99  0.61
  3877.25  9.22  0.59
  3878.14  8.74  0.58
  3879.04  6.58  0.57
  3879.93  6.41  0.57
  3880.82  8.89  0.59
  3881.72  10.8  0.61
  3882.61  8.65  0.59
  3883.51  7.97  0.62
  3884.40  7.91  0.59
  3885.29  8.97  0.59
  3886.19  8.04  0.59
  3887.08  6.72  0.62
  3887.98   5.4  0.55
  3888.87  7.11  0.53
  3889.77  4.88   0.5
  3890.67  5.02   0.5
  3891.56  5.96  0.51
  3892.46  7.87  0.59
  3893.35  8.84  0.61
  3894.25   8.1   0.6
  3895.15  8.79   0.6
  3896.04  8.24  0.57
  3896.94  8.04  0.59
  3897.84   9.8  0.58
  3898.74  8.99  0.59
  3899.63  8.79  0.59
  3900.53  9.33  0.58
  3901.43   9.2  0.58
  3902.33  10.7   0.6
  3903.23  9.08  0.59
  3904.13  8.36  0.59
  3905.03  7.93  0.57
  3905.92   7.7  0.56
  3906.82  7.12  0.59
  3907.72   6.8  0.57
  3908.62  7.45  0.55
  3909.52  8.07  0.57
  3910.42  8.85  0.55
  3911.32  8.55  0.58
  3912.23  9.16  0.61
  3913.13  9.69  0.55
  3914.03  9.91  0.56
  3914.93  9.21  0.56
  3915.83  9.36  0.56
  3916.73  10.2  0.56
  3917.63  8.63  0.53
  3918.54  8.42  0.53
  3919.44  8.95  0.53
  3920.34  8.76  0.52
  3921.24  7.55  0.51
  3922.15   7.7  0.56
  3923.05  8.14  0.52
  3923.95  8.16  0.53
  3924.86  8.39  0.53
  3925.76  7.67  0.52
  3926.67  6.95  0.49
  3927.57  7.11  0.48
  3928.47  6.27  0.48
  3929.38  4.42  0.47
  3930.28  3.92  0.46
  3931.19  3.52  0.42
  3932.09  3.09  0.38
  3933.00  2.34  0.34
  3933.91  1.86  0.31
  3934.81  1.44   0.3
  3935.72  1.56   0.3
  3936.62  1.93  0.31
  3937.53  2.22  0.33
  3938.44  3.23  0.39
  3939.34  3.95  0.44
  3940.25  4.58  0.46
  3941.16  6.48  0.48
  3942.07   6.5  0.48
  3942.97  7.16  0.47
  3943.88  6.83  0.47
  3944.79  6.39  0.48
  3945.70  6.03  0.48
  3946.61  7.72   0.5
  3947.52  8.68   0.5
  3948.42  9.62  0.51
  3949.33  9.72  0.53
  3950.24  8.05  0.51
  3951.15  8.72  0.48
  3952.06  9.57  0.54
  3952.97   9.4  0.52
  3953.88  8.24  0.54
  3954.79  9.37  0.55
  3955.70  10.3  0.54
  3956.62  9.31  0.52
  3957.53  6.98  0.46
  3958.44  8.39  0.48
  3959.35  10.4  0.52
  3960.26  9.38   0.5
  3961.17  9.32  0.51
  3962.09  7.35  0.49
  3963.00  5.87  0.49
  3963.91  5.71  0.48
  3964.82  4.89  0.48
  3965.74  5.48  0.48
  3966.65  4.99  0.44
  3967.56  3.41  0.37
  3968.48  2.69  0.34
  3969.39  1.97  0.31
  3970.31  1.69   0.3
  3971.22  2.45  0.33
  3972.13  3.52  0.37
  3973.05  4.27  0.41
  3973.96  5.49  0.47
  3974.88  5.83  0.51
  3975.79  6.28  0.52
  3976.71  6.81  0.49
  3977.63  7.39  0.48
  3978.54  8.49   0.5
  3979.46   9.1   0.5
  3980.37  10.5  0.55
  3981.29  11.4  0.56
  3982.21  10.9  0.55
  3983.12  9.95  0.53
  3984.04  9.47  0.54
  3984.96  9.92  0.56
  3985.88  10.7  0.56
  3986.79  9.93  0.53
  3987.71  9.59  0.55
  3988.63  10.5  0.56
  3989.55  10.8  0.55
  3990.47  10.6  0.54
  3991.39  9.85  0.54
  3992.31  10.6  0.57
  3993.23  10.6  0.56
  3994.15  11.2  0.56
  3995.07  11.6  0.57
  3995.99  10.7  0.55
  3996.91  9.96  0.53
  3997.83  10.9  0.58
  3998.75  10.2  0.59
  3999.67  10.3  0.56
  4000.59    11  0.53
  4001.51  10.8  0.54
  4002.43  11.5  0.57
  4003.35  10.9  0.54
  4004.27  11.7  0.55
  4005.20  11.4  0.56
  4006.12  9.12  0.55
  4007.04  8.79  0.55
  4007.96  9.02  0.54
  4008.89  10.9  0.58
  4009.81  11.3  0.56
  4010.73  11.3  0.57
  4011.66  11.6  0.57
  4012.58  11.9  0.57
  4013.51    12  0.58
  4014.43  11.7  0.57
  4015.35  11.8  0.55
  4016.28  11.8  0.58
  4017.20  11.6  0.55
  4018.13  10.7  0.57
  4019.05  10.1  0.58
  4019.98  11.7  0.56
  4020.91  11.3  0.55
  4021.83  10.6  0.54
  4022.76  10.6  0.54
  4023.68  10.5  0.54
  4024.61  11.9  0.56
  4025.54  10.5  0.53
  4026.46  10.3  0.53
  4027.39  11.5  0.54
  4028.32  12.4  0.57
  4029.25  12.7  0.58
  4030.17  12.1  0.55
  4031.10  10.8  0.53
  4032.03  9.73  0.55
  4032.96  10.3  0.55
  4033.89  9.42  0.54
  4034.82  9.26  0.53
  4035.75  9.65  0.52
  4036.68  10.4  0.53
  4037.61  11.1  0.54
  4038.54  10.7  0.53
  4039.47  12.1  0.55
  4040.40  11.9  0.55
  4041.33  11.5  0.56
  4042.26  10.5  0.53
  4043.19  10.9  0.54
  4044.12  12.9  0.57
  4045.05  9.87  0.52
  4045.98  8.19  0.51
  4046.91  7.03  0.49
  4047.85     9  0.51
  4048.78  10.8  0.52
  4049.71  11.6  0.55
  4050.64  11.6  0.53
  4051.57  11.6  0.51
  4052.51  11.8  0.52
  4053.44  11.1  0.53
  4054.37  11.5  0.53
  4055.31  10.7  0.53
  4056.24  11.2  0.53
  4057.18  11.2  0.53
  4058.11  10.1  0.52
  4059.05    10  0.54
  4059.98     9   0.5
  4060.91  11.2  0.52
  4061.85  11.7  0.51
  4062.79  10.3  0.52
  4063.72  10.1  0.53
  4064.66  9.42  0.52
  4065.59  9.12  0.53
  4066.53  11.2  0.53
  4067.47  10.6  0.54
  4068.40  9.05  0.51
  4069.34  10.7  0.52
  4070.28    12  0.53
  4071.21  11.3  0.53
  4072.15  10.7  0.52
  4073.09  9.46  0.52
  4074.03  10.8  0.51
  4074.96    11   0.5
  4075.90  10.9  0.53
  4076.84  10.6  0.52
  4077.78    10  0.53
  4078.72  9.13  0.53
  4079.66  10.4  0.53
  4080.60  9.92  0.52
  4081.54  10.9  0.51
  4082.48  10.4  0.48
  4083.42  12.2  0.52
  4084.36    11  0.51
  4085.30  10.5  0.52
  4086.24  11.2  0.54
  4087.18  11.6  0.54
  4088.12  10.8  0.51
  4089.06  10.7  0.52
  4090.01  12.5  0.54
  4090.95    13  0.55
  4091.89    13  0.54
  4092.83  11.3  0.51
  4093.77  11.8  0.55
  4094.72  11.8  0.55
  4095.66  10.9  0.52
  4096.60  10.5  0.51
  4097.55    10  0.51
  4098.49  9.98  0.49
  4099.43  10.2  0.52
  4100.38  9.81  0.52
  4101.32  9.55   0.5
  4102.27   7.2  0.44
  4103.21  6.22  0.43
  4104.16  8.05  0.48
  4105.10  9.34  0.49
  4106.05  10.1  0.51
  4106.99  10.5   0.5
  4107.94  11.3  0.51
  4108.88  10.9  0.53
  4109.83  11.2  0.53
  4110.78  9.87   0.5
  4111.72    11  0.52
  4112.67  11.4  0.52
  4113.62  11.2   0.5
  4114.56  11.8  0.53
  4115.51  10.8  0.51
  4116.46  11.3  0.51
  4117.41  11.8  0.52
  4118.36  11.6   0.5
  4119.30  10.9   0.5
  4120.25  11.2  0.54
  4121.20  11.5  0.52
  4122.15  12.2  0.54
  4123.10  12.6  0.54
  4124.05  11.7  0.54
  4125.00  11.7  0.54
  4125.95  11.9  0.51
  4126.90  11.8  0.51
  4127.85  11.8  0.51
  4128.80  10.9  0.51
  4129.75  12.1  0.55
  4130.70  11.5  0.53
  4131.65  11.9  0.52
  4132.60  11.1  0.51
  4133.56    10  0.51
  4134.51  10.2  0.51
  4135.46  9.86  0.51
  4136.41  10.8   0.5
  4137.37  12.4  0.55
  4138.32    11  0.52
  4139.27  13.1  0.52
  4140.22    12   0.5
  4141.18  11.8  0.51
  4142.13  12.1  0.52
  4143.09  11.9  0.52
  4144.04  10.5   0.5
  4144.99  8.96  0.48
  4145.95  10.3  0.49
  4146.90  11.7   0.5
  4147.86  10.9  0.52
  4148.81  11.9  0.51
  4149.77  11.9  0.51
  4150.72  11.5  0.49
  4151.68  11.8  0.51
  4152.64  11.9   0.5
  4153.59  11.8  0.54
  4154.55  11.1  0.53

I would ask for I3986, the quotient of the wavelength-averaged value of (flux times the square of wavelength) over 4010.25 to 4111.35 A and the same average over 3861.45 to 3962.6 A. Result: 1.5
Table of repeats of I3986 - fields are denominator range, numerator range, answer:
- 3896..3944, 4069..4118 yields 1.67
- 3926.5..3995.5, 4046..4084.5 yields 1.57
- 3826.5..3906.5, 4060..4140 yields 1.57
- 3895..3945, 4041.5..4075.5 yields 1.62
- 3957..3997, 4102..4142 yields 1.50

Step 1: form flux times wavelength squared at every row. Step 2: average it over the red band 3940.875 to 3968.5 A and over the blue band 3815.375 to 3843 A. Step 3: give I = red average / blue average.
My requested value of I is 1.3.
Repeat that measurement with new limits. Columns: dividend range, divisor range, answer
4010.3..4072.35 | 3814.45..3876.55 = 1.58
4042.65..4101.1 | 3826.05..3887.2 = 1.56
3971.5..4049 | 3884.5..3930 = 1.34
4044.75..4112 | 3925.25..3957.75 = 1.83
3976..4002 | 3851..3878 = 1.26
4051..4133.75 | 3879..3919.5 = 1.44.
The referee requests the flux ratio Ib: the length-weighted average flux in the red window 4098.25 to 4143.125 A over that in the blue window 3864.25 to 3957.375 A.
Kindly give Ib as 1.44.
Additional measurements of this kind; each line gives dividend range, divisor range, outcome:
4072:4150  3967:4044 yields 1.11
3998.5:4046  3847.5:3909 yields 1.32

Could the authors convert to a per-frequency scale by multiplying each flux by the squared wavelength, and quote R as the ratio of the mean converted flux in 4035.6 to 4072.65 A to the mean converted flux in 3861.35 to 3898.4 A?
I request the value 1.4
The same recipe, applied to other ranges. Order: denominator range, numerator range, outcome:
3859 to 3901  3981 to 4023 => 1.40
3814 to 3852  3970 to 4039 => 1.58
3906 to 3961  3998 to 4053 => 1.59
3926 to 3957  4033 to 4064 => 1.84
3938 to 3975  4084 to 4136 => 1.79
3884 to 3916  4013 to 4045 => 1.45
